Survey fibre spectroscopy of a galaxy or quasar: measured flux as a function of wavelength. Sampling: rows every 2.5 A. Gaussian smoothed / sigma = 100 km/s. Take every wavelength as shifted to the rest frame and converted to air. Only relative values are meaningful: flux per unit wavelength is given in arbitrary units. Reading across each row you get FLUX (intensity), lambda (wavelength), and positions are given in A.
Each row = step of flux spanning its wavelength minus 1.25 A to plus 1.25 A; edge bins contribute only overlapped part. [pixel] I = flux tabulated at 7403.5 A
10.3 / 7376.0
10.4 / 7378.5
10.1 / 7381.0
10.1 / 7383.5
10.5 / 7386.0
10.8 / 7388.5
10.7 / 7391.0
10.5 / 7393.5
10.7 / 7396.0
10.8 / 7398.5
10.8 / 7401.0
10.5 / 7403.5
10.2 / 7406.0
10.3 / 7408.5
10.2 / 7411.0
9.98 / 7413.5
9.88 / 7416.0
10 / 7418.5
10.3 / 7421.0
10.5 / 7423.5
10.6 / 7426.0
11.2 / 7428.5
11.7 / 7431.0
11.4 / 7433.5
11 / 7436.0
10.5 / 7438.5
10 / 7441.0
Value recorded 10.5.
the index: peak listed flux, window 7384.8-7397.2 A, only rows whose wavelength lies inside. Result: 10.8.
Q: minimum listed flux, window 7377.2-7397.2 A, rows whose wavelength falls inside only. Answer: 10.1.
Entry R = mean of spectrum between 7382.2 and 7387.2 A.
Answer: 10.3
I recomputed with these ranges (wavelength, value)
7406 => 10.2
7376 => 10.3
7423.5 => 10.5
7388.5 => 10.8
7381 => 10.1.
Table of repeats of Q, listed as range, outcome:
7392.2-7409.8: 10.2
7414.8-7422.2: 9.88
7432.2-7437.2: 11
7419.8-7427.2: 10.3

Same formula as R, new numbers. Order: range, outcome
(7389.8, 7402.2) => 10.7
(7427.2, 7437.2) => 11.3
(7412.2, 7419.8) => 9.96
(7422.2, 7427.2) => 10.5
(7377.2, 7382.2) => 10.3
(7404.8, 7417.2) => 10.1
